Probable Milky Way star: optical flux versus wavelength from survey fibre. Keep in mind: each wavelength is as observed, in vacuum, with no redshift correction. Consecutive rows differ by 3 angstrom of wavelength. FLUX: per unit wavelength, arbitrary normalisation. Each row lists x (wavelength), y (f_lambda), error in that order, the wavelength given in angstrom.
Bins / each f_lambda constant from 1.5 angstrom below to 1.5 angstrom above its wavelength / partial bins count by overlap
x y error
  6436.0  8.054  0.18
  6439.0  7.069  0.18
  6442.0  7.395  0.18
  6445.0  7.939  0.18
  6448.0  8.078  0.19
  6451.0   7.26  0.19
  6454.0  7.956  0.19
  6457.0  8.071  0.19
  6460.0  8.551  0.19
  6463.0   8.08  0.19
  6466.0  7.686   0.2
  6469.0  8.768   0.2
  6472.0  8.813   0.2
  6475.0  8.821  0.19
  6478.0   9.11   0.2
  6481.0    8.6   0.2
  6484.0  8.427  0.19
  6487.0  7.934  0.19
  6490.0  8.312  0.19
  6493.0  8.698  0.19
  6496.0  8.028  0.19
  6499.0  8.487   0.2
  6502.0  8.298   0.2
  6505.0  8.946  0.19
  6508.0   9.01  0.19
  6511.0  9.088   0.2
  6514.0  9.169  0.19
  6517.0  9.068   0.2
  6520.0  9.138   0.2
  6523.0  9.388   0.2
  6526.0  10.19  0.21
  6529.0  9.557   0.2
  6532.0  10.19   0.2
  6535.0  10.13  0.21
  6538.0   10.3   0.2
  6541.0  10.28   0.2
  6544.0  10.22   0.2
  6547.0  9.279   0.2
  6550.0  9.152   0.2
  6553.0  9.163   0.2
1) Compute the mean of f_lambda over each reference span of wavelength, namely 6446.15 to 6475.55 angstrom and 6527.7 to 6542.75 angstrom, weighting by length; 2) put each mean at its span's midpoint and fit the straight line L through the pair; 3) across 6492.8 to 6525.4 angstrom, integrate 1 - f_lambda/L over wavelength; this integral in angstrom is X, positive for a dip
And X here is 1.9 angstrom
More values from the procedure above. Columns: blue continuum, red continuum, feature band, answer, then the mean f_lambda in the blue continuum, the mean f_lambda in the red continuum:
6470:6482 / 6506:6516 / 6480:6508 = 1.6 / 8.84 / 9.08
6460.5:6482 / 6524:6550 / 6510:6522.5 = 0.5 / 8.55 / 9.96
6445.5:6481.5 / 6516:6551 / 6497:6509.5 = 0.6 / 8.3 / 9.76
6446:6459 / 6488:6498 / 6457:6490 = -1.4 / 7.87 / 8.33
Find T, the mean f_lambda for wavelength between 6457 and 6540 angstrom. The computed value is 8.91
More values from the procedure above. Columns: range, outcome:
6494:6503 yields 8.29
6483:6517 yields 8.61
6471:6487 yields 8.68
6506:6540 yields 9.57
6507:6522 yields 9.11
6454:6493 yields 8.42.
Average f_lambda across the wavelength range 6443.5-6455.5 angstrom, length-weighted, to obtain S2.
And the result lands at 7.81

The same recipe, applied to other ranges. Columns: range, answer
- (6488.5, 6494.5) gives 8.51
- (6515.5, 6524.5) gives 9.2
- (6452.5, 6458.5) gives 8.01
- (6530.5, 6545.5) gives 10.2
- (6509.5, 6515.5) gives 9.13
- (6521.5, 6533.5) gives 9.83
